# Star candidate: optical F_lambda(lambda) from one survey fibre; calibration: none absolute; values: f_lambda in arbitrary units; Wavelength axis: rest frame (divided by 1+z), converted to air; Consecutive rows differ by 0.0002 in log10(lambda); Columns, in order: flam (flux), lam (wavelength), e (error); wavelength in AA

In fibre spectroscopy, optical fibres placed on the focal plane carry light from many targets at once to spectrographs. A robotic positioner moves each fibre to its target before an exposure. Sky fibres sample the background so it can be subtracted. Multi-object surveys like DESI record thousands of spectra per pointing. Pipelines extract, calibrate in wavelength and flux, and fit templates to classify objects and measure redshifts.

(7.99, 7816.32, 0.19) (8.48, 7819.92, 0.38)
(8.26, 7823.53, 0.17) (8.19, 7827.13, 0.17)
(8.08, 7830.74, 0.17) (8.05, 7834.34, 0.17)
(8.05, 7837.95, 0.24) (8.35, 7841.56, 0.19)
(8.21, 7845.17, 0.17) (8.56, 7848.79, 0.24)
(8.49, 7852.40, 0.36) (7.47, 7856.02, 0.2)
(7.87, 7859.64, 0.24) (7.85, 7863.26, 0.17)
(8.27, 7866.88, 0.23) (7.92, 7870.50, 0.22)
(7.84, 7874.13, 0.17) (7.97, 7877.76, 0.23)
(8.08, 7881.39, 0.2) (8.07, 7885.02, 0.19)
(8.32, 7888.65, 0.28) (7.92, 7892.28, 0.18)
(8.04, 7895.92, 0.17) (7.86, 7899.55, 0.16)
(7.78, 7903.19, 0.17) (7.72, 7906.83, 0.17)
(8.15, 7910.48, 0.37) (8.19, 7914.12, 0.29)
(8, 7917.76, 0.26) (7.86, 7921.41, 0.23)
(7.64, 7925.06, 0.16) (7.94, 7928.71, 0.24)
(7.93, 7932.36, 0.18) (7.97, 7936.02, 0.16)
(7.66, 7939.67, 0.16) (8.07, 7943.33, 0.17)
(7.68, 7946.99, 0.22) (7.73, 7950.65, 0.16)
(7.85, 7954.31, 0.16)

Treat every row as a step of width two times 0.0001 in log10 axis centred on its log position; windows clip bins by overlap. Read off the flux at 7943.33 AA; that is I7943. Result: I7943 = 8.07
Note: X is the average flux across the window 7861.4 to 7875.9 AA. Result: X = 7.97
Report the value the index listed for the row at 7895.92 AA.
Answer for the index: 8.04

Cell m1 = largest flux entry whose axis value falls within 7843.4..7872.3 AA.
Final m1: 8.56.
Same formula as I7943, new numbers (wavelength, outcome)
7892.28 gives 7.92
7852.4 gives 8.49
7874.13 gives 7.84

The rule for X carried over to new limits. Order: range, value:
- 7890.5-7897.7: 7.97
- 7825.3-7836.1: 8.11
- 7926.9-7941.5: 7.87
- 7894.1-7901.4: 7.95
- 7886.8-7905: 7.99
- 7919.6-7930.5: 7.81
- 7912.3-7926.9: 7.92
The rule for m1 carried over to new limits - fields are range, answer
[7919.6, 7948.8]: 8.07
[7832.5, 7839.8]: 8.05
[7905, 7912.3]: 8.15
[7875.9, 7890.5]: 8.32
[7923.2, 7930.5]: 7.94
